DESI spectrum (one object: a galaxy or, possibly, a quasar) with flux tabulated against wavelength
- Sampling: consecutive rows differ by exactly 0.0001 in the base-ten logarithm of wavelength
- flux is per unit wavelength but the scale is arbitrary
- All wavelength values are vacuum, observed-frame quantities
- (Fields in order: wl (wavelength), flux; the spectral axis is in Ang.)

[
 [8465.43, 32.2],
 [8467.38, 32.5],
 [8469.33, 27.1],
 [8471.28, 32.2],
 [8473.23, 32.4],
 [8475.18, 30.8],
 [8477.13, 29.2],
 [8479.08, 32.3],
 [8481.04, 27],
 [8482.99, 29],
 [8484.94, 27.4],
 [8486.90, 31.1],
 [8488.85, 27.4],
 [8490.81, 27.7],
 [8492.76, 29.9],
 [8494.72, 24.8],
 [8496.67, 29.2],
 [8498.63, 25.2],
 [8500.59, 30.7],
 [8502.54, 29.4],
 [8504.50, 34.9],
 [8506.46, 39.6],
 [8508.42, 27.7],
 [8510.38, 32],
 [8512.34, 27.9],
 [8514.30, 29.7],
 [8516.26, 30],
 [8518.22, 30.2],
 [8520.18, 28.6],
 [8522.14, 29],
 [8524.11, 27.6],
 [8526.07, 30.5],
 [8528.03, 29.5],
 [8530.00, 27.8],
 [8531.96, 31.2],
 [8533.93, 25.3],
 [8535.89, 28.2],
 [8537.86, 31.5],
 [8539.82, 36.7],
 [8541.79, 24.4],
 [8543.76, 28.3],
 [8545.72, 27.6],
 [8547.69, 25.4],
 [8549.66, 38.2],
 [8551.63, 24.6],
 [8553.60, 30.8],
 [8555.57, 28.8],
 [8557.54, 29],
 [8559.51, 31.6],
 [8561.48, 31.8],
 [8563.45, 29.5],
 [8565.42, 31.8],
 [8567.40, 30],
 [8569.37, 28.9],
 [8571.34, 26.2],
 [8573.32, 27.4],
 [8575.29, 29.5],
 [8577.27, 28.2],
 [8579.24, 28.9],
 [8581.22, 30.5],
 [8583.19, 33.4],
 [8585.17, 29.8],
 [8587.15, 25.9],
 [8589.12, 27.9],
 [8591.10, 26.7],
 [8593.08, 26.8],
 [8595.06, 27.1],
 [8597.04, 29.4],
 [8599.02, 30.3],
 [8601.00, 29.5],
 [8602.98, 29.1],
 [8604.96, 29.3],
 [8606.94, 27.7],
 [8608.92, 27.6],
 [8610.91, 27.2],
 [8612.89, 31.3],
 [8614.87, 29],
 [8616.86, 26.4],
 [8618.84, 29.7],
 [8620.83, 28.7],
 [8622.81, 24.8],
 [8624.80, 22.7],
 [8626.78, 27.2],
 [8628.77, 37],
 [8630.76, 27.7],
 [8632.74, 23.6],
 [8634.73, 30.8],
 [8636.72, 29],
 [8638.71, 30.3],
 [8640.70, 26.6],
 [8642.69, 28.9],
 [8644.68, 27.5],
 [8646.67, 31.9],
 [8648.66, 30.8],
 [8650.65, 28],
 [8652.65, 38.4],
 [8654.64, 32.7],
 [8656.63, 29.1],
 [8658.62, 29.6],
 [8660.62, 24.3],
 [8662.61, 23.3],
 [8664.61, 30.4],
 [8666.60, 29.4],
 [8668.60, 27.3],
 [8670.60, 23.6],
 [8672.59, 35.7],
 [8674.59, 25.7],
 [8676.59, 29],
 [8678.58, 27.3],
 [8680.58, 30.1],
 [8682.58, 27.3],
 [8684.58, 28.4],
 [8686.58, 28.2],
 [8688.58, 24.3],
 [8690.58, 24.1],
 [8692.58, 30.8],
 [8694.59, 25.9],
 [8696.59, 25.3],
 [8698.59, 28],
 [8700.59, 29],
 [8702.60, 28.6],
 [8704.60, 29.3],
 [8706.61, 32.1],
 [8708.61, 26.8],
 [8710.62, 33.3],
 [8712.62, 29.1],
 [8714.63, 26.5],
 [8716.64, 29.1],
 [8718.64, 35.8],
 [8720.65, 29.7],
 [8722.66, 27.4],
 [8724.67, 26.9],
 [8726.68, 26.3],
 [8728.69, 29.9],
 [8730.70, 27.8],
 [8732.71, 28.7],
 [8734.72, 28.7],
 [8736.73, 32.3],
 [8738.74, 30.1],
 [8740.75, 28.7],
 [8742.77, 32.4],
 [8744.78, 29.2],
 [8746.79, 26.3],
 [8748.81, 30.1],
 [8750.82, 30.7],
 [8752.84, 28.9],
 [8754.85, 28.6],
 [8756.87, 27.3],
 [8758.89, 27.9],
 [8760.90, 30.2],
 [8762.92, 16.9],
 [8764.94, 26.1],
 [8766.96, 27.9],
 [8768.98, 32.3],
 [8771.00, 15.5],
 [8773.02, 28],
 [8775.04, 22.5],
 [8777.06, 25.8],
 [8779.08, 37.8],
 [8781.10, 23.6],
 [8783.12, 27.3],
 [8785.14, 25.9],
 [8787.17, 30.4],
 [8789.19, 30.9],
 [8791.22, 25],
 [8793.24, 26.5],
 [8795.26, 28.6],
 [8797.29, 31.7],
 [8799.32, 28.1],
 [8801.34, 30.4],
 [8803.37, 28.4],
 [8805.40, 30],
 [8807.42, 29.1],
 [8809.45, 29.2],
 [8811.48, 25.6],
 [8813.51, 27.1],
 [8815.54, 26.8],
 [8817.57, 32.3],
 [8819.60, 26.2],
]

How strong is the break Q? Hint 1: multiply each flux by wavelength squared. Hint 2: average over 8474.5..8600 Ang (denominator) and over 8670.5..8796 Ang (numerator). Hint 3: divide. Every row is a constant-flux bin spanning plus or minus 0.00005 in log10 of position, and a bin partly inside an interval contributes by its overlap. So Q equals 1.00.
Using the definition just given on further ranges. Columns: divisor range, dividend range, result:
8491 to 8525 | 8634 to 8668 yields 1.02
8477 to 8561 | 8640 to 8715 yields 1.01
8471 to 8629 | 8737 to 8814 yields 1.01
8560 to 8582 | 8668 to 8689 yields 0.98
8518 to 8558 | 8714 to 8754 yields 1.05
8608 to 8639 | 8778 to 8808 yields 1.06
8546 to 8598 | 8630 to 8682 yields 1.01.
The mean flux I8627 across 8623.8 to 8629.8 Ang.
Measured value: 28.9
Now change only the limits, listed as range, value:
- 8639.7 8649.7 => 29.1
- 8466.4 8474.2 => 31.1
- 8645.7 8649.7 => 31.3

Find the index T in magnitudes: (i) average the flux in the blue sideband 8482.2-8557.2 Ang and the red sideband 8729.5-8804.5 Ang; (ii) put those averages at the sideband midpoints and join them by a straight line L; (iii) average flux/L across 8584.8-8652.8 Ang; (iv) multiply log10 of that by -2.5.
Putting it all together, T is 0.01 mag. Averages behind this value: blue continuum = 29.4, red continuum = 28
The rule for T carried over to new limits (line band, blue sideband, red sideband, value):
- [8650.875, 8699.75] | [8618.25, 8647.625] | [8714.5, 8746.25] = 0.02 mag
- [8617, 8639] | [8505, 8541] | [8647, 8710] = 0.03 mag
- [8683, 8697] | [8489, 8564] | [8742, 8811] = 0.07 mag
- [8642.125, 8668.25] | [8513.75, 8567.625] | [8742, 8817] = -0.03 mag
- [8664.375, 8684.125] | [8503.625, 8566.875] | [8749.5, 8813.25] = 0.01 mag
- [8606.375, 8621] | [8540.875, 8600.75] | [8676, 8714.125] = 0.01 mag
